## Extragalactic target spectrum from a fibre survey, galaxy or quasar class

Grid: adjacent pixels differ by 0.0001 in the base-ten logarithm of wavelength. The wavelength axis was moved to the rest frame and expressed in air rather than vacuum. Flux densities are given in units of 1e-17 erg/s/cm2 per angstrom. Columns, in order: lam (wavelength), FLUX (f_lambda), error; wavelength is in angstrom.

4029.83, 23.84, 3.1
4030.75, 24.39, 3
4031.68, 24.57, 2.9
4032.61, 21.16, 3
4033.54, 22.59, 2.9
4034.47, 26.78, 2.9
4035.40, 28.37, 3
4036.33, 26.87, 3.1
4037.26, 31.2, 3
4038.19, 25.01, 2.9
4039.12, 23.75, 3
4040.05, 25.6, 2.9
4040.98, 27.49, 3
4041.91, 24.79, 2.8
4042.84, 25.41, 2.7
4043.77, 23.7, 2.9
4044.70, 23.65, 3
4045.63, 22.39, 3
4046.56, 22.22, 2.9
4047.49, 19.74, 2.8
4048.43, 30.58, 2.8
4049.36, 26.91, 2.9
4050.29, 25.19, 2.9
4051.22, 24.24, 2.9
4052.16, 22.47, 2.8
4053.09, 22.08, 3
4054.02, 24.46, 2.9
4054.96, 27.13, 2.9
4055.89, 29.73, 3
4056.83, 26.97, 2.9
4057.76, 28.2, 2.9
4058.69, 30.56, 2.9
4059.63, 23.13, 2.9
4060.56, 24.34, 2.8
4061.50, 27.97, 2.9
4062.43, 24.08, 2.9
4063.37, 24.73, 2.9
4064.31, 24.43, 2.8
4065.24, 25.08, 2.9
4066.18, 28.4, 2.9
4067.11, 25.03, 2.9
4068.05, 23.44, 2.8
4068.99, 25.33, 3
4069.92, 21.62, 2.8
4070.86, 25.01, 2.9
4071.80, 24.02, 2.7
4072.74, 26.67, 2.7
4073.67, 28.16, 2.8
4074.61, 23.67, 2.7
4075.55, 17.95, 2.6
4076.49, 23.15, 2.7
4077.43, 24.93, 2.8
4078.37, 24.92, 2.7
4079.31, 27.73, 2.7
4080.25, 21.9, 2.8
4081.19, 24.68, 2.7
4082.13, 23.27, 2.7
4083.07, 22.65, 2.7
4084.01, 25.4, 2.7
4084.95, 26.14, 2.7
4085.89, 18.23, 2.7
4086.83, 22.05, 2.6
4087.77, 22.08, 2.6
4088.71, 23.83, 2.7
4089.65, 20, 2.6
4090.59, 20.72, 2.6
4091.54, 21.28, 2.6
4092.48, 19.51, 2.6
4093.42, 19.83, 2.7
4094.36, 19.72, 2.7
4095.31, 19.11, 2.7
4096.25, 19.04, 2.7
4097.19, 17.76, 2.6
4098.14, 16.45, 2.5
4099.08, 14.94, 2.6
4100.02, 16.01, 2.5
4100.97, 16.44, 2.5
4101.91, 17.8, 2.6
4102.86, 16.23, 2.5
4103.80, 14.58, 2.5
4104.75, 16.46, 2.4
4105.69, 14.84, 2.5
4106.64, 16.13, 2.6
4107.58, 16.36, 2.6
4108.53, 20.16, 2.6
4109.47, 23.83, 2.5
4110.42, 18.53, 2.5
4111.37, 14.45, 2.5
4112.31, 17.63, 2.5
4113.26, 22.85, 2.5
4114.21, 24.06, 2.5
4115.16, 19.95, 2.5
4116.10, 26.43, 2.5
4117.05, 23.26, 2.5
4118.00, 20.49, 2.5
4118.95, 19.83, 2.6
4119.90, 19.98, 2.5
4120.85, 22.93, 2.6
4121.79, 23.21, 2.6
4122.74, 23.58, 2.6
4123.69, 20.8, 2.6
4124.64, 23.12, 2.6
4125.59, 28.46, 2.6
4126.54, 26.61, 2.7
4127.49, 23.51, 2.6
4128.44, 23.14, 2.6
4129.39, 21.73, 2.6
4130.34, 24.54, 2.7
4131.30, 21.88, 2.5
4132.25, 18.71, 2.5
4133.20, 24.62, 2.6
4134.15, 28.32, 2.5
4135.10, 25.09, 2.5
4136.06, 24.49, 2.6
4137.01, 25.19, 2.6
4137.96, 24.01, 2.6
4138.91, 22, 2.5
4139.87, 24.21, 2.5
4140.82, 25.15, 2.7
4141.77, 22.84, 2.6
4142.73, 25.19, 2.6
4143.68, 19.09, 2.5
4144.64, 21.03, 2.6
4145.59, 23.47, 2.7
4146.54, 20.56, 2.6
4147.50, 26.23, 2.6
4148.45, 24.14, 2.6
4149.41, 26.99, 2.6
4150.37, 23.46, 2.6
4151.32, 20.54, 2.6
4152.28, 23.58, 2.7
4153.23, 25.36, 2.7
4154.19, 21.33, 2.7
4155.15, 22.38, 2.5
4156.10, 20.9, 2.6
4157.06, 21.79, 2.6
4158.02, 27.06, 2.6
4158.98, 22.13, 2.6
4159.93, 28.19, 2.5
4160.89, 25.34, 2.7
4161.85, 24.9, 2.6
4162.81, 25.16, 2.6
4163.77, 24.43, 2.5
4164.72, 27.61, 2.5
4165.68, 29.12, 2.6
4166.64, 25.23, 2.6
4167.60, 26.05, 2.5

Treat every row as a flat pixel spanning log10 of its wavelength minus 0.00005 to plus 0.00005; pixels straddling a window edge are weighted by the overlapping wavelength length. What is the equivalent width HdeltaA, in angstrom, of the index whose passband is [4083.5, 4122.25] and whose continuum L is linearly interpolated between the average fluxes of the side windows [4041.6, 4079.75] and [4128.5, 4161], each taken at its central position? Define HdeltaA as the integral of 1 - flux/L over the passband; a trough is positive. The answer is 7.2 angstrom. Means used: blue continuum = 25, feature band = 19.7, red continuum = 23.5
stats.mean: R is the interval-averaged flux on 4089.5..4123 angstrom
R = 19.3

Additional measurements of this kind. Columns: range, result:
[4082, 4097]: 21.3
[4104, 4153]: 22.3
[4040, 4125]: 22.5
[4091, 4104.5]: 17.7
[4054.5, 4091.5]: 24.5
